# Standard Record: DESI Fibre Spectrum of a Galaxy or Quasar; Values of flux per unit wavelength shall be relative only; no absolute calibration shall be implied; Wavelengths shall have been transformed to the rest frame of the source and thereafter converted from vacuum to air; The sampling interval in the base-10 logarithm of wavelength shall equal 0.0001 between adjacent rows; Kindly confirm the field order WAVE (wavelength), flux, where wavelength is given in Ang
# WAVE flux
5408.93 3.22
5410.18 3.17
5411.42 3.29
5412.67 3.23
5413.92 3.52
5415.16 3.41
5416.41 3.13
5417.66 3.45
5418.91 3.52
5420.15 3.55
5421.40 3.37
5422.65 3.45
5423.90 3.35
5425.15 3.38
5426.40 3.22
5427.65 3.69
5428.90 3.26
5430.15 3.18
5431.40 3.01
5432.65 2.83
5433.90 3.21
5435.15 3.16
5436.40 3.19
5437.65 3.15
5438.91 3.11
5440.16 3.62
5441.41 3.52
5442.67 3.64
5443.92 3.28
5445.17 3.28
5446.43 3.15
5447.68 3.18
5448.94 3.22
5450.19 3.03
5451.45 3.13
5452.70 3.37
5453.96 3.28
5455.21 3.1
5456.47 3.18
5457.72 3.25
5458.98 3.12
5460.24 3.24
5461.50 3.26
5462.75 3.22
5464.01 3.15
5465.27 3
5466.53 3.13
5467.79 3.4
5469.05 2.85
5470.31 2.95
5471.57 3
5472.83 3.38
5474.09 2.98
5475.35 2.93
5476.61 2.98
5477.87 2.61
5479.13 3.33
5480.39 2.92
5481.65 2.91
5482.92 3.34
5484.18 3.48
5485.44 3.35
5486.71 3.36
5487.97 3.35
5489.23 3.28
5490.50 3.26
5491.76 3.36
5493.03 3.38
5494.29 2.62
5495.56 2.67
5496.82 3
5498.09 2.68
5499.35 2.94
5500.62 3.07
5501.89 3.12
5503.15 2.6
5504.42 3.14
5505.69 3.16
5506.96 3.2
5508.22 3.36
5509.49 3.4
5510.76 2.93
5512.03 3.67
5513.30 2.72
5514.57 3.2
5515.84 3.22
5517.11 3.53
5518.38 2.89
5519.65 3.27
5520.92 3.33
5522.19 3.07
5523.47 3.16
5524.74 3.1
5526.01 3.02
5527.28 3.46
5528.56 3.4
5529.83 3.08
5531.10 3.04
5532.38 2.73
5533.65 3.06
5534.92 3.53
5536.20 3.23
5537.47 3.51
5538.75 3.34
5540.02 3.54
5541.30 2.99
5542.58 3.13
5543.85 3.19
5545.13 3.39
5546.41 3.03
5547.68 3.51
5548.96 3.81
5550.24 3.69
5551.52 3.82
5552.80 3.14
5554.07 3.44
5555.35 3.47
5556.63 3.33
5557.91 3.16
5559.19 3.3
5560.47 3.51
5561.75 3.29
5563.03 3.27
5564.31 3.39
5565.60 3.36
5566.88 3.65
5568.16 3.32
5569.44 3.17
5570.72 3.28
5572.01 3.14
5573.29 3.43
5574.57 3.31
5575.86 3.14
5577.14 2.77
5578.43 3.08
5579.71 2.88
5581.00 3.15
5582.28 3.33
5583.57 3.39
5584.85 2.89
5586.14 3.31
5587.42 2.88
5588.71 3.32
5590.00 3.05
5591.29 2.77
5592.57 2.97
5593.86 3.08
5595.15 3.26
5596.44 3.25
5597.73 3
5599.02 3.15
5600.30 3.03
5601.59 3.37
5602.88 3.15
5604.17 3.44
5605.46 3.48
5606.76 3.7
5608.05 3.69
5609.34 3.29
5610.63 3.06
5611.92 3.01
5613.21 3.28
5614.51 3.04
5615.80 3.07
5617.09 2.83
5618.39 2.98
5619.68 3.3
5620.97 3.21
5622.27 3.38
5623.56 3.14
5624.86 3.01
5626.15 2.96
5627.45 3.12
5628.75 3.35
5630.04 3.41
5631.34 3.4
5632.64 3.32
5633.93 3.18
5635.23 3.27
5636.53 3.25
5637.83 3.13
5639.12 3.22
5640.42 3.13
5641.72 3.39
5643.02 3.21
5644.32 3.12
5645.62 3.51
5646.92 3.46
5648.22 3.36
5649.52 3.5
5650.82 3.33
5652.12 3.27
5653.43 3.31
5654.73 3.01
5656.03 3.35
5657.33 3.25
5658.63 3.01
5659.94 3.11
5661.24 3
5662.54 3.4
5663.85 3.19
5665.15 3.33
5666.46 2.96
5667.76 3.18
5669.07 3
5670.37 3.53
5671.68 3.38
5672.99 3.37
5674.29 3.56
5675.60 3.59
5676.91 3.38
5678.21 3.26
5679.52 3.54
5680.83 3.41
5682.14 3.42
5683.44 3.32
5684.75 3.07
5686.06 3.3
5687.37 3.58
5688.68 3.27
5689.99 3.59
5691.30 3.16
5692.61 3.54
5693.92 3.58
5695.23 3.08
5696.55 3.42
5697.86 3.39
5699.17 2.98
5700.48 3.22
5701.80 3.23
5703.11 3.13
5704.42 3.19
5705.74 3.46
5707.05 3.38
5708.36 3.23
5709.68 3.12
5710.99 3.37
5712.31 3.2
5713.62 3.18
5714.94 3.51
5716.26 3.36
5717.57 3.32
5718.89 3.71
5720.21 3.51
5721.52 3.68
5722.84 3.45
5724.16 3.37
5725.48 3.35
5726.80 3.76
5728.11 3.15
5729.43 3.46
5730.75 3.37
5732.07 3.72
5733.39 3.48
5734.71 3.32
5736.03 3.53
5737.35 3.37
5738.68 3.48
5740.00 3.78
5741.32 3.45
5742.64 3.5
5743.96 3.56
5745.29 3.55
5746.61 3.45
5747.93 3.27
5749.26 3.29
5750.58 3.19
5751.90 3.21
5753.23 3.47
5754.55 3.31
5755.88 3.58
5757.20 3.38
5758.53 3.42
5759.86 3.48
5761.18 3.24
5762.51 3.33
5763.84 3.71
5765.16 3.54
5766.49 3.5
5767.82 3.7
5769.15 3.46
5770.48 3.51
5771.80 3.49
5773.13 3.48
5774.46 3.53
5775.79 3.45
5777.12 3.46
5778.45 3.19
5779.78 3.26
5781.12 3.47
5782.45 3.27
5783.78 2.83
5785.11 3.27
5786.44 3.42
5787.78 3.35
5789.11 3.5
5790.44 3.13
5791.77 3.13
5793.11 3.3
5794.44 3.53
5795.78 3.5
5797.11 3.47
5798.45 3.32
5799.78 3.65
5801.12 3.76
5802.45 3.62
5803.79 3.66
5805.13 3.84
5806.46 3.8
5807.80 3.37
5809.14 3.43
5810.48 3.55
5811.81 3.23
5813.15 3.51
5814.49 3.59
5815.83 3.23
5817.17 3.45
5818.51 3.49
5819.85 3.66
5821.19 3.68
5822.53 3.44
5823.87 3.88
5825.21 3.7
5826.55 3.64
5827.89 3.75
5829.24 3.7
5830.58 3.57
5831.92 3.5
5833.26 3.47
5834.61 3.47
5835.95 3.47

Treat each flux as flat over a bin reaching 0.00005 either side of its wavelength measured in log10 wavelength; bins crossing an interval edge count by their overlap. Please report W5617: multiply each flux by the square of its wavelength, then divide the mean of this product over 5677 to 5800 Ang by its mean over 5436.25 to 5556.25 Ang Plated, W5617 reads 1.16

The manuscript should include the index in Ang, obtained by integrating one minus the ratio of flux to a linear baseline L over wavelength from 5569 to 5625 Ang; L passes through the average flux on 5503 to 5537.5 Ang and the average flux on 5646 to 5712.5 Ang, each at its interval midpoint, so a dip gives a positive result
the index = 1.2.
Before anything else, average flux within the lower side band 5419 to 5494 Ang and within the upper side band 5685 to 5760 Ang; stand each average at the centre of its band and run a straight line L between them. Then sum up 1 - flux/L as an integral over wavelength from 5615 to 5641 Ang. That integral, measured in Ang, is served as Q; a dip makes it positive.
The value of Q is 1.1 Ang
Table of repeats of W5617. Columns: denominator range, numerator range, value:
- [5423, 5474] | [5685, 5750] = 1.16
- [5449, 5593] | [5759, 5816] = 1.19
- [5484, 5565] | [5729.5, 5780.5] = 1.16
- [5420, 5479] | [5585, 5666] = 1.07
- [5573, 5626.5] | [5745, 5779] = 1.15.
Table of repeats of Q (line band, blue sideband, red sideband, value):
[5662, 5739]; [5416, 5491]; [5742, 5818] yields 0.4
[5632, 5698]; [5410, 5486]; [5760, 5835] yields 1.6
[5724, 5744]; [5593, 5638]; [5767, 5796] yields -0.9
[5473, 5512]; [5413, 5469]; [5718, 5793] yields 2.2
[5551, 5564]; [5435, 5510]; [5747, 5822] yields -0.6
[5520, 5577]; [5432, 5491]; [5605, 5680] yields -1.4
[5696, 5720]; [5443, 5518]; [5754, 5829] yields 0.6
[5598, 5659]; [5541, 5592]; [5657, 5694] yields 0.9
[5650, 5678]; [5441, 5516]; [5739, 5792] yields 0.4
